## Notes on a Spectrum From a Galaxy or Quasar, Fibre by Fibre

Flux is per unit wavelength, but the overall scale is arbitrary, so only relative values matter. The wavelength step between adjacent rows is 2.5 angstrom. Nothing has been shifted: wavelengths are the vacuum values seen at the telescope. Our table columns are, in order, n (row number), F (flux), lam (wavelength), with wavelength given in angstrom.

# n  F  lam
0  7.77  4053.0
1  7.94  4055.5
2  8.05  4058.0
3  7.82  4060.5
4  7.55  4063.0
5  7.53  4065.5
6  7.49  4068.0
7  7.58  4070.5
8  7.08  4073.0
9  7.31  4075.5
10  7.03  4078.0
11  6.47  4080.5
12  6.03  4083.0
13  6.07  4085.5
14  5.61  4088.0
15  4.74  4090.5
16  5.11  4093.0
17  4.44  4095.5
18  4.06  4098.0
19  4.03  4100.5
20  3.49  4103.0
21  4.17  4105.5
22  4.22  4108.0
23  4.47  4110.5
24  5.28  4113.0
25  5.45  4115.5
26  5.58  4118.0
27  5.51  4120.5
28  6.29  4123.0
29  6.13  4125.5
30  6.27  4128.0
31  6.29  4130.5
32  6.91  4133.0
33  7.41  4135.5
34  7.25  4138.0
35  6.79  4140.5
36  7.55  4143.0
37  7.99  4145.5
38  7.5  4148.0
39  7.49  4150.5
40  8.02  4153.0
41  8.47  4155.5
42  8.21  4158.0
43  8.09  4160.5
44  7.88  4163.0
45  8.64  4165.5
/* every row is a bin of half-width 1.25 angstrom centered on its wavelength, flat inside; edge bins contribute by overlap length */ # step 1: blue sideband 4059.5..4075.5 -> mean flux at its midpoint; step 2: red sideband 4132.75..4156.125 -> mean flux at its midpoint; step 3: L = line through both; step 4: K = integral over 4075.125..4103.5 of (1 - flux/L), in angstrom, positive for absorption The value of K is 8.1 angstrom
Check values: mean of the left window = 7.49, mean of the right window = 7.54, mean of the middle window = 5.36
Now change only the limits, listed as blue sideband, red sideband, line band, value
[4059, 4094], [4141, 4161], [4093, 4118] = 9.3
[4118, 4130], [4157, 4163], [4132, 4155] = -1.1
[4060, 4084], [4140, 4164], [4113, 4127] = 3.4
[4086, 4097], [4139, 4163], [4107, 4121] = 2.3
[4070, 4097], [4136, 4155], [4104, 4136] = 6.1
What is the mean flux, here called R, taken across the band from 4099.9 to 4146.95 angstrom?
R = 5.88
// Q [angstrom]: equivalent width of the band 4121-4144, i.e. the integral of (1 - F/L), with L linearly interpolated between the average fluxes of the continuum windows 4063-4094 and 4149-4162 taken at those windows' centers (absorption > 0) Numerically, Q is 2.7 angstrom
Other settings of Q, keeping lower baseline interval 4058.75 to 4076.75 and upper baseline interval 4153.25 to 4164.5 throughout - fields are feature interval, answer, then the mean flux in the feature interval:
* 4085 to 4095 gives 3.1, 5.26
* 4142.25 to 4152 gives 0.5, 7.65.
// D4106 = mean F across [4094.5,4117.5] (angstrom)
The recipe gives 4.44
